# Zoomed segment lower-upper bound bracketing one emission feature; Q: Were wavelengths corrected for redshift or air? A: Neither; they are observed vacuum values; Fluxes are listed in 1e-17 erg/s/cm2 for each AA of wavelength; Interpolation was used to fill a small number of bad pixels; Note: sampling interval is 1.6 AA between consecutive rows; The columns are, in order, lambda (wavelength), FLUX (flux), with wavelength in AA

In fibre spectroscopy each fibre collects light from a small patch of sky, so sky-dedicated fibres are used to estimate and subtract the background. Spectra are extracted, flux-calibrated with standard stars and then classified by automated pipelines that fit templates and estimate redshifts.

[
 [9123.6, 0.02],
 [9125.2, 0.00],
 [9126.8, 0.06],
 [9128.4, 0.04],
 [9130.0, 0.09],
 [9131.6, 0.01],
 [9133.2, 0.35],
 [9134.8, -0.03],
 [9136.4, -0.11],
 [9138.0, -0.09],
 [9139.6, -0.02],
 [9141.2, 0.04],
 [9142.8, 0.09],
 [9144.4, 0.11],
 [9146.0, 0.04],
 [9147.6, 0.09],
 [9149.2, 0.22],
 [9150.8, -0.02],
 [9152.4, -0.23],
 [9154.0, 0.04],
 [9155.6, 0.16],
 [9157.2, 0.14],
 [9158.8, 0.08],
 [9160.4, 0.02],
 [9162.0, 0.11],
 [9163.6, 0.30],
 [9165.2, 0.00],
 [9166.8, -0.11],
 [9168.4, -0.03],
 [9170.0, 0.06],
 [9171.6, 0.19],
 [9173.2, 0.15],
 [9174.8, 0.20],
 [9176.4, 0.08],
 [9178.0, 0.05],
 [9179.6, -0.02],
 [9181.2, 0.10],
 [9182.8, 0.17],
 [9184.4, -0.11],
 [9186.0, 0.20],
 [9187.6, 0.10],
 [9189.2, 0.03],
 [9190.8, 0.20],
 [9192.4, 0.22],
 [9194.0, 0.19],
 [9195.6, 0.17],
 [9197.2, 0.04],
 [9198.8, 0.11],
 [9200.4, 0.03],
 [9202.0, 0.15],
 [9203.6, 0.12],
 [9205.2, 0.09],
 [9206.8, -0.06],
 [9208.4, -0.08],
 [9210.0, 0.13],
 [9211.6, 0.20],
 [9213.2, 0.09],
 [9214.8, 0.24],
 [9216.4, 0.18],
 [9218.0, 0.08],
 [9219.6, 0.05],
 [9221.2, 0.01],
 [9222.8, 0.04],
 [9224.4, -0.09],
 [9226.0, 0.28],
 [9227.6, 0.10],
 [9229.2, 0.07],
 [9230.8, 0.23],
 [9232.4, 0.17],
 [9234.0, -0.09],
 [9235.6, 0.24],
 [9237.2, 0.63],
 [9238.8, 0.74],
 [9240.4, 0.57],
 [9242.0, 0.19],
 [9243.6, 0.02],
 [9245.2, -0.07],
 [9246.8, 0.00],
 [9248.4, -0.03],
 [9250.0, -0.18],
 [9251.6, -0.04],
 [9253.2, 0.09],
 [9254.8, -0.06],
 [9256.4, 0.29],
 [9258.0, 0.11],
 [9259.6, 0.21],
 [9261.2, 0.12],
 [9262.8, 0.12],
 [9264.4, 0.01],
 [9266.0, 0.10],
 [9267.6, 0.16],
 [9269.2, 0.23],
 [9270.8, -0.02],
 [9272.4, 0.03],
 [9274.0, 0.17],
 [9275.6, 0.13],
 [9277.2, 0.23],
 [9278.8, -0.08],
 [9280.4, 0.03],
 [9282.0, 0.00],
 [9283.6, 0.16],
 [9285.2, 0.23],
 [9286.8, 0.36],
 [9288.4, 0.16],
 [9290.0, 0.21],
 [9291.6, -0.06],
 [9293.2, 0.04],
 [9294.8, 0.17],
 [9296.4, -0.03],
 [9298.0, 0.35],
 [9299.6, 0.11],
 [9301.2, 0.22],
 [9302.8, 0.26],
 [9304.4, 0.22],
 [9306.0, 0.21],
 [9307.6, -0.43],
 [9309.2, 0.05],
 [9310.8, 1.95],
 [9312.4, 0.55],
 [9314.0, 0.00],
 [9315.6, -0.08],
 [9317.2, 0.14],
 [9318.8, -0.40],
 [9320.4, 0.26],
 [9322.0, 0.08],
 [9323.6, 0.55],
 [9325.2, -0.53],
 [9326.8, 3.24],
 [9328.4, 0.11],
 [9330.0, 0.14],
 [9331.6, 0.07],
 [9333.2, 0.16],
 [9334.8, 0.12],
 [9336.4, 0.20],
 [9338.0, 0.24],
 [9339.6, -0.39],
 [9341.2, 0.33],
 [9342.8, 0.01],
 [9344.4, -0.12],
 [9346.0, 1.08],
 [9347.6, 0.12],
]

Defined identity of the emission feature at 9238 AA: H-beta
